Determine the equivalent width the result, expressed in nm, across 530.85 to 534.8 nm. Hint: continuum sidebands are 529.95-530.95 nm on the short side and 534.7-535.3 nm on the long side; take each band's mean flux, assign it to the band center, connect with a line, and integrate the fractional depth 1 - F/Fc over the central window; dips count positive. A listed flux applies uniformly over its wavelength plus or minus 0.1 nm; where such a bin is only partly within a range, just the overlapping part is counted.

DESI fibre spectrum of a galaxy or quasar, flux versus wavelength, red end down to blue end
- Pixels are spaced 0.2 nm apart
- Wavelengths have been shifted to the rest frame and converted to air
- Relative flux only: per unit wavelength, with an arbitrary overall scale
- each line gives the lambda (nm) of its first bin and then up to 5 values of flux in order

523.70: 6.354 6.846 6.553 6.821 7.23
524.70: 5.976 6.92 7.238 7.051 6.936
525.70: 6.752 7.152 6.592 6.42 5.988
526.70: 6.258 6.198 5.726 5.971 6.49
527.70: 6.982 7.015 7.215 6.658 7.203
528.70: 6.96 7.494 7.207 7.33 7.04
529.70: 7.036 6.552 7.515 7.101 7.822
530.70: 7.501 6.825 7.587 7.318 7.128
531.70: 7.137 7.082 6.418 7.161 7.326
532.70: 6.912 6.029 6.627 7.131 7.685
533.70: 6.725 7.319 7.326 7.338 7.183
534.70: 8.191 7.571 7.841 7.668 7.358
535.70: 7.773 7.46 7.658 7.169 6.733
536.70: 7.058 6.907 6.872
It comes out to 0.23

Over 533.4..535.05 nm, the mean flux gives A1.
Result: 7.43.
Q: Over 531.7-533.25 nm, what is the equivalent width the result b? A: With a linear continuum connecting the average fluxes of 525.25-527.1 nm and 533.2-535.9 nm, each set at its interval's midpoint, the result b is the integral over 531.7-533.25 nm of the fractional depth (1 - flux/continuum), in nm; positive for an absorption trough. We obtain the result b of 0.088 nm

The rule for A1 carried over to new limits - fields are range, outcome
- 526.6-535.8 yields 7.09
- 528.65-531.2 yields 7.23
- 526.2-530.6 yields 6.83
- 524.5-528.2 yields 6.62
